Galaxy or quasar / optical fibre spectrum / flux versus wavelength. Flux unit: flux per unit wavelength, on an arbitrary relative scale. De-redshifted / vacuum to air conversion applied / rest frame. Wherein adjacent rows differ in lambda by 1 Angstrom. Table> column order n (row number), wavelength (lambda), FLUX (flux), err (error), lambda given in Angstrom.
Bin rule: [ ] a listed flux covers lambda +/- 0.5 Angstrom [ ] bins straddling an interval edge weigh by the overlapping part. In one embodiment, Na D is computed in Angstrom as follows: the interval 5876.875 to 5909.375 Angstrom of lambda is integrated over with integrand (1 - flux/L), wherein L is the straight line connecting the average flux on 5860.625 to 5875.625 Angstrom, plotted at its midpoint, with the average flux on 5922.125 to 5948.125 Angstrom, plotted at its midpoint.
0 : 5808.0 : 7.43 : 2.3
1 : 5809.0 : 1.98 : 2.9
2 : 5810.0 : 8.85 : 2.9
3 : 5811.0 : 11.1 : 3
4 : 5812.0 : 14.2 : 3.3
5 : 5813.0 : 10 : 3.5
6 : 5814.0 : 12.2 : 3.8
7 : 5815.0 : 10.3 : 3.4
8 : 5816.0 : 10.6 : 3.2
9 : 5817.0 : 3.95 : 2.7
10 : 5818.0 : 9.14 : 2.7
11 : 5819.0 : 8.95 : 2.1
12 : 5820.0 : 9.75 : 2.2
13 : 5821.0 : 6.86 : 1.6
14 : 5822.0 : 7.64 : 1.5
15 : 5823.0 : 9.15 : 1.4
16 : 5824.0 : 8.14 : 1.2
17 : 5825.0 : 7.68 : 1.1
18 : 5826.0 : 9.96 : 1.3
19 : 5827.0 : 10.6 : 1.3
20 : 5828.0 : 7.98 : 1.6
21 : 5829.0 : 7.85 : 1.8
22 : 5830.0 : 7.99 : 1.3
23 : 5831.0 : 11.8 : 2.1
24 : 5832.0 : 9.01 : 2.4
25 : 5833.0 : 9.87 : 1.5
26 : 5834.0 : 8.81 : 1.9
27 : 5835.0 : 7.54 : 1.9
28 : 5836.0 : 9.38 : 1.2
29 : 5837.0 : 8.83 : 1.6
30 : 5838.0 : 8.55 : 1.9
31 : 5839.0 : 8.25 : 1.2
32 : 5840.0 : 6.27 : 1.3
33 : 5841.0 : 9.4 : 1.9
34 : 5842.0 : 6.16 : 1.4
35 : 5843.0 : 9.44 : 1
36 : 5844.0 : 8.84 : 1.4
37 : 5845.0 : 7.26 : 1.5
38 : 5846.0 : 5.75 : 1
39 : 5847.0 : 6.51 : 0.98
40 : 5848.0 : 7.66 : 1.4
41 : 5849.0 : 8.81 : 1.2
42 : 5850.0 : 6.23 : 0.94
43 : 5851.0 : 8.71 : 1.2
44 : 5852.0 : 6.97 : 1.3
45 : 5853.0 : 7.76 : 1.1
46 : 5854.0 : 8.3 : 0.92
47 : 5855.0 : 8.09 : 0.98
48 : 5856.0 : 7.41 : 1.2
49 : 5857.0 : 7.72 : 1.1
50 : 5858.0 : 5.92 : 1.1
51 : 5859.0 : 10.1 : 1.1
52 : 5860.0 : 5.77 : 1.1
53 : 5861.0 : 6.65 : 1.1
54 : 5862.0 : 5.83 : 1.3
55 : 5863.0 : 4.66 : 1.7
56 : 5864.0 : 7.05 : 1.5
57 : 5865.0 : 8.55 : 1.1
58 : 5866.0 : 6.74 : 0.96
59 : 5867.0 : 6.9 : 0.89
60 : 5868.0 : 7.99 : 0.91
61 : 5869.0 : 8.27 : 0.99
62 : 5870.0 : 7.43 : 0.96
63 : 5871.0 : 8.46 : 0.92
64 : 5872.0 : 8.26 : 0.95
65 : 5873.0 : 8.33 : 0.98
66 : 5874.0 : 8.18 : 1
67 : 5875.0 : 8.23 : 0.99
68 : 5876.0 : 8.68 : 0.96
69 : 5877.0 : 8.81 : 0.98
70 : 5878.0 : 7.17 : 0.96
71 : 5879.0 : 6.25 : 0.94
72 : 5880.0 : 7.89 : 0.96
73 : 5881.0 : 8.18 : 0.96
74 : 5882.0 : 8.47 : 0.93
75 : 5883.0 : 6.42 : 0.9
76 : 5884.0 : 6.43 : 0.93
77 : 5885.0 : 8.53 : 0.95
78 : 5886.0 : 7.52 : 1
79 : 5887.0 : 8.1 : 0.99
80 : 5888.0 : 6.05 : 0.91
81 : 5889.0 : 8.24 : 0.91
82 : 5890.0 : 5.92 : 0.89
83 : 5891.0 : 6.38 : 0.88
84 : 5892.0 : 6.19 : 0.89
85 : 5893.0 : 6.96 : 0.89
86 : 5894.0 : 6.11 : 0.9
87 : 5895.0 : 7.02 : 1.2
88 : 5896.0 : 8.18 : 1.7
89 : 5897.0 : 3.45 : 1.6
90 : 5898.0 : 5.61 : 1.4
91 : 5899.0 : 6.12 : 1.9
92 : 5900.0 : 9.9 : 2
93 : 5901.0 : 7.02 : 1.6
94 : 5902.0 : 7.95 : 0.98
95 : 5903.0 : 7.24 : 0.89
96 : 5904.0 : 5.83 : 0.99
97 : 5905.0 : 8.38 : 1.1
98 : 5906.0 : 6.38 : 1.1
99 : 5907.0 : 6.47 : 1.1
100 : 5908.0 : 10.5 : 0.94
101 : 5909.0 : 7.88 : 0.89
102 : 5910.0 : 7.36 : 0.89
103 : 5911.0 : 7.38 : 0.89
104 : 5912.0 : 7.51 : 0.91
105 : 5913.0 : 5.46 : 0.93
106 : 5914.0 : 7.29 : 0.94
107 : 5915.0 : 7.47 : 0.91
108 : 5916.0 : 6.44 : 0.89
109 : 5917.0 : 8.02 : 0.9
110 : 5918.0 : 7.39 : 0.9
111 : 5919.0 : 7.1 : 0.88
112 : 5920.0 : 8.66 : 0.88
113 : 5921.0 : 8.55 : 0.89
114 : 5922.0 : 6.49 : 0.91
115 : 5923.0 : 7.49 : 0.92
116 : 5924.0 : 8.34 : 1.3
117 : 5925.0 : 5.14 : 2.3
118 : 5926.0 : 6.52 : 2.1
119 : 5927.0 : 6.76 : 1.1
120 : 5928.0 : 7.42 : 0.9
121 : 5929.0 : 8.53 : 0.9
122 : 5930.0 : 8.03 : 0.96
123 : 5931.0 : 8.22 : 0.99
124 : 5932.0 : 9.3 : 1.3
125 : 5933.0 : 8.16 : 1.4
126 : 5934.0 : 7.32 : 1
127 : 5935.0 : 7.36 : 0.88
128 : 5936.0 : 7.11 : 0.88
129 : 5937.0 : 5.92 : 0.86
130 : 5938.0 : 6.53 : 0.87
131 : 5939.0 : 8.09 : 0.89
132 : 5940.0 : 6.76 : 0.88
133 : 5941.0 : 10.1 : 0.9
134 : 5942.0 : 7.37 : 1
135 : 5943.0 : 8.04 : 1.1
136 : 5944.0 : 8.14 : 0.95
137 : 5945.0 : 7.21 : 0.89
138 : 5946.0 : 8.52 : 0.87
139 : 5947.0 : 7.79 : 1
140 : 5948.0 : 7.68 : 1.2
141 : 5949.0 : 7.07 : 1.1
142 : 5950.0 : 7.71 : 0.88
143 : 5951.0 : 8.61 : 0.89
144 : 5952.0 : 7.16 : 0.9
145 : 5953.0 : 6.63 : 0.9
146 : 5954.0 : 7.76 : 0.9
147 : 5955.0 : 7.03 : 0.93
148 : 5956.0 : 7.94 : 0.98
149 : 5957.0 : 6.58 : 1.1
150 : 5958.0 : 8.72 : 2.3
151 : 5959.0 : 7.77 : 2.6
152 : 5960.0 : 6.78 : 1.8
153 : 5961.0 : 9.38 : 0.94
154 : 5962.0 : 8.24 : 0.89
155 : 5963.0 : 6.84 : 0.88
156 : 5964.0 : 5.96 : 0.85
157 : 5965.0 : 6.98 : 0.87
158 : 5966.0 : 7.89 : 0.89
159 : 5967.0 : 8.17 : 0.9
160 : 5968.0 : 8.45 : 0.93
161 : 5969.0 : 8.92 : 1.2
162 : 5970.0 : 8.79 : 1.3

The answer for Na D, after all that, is 1.42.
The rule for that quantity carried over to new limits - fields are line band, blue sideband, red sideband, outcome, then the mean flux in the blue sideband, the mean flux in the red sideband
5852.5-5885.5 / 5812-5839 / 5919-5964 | 3.62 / 9.03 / 7.61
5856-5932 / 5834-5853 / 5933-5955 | 3.63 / 7.83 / 7.57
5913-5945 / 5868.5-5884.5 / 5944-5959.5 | 0.75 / 7.84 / 7.63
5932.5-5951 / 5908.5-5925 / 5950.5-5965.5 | -0.48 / 7.36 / 7.49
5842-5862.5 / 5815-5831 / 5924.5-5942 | 2.07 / 8.58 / 7.48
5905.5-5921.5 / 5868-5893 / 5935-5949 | 0.23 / 7.59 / 7.61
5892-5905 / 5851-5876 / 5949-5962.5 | 1.32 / 7.53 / 7.69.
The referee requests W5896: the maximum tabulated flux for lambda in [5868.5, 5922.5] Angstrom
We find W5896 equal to 10.5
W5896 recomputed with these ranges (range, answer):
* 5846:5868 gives 10.1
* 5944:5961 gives 9.38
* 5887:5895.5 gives 8.24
